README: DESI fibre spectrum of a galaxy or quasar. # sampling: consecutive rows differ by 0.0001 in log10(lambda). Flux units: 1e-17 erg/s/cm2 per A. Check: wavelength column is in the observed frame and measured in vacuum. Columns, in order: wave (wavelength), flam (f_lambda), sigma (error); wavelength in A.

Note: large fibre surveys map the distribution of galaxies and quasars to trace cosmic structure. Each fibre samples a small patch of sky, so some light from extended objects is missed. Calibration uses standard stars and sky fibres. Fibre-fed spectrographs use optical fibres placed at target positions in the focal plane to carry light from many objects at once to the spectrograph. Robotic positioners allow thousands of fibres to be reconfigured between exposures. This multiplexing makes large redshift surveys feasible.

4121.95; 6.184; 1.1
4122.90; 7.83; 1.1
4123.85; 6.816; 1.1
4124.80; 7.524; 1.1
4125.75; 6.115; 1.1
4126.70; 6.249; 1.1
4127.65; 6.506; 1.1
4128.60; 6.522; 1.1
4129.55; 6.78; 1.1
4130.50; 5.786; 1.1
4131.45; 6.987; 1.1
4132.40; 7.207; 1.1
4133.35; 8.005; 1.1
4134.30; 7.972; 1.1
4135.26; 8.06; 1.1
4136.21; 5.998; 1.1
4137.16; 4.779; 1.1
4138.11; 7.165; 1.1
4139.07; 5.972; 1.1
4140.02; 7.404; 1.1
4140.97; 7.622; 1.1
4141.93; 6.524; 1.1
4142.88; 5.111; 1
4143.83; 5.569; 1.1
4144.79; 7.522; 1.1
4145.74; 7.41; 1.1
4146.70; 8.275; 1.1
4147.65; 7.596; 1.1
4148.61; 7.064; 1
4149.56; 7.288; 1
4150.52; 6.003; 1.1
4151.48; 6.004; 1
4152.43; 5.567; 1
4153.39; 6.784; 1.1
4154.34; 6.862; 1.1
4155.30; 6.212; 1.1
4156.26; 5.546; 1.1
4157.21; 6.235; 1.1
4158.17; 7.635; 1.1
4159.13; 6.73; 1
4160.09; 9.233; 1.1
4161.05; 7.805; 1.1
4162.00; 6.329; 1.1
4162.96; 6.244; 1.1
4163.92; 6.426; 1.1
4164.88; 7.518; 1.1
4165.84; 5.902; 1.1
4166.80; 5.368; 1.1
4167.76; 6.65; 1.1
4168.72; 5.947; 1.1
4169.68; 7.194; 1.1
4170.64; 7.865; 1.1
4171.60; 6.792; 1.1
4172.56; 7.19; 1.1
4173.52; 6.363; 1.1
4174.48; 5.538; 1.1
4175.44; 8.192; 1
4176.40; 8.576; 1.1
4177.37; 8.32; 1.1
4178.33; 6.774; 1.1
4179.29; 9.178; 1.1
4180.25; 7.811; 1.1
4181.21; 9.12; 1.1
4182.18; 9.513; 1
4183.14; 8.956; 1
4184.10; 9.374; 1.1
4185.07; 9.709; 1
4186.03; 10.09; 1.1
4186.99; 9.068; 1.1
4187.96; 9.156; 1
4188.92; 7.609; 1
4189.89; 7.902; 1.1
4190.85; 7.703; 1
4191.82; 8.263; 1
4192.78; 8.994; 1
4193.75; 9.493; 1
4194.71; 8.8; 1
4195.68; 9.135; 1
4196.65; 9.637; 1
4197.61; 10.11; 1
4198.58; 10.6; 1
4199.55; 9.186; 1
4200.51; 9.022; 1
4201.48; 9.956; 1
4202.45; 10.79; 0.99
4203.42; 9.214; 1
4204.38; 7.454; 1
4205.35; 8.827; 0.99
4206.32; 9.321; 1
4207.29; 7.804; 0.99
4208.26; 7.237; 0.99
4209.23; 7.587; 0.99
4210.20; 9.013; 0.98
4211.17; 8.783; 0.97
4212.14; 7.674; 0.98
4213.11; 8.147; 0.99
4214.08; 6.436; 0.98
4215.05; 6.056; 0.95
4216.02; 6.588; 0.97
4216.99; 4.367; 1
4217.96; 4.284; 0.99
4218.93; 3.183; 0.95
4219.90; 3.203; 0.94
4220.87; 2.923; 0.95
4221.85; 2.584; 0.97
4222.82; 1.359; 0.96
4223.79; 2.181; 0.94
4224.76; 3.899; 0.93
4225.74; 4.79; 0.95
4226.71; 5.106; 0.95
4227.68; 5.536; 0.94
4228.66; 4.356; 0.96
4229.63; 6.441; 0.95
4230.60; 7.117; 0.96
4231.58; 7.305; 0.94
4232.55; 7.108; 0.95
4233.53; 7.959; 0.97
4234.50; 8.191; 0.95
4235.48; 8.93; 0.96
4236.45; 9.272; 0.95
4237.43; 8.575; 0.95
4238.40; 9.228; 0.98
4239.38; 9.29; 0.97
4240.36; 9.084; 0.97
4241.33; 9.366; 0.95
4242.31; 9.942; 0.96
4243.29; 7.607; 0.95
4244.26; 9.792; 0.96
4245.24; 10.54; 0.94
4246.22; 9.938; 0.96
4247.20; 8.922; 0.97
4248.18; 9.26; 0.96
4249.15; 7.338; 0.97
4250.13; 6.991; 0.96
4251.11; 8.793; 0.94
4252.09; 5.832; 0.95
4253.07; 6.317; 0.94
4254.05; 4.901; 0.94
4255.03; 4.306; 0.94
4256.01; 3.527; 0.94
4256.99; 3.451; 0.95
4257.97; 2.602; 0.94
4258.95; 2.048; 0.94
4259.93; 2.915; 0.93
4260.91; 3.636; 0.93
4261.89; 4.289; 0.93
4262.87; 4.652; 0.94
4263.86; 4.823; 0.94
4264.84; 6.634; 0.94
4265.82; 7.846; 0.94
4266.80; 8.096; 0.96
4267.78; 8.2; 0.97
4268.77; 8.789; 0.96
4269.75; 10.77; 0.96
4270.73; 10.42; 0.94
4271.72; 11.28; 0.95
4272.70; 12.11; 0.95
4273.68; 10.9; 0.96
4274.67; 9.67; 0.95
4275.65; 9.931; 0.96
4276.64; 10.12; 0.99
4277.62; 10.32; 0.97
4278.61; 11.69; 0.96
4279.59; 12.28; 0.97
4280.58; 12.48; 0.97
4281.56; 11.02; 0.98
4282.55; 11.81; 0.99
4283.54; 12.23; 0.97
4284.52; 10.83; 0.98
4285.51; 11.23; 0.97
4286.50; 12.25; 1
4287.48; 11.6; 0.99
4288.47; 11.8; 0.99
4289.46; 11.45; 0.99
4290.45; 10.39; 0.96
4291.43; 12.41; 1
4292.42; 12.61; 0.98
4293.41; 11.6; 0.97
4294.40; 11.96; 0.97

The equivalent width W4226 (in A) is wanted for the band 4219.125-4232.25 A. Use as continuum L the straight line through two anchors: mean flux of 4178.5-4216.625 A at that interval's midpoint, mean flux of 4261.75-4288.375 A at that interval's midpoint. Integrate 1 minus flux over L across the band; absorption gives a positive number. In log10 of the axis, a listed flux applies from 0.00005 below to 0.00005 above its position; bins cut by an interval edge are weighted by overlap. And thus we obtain 6.8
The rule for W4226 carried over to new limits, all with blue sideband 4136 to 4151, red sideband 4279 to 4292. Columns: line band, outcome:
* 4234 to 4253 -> 2.7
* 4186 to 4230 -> 8.5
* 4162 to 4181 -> 1.6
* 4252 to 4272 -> 9.2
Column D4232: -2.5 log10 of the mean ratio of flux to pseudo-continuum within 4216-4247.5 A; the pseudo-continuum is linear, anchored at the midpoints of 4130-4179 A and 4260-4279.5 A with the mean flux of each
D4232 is 0.21 mag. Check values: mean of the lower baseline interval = 6.86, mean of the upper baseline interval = 8.6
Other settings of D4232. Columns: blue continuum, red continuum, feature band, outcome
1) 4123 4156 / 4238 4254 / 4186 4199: -0.18 mag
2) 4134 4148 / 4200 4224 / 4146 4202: -0.16 mag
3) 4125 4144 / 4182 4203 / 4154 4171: 0.17 mag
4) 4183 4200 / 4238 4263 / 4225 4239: 0.05 mag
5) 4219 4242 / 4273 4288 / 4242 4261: 0.24 mag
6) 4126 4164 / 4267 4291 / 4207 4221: 0.38 mag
